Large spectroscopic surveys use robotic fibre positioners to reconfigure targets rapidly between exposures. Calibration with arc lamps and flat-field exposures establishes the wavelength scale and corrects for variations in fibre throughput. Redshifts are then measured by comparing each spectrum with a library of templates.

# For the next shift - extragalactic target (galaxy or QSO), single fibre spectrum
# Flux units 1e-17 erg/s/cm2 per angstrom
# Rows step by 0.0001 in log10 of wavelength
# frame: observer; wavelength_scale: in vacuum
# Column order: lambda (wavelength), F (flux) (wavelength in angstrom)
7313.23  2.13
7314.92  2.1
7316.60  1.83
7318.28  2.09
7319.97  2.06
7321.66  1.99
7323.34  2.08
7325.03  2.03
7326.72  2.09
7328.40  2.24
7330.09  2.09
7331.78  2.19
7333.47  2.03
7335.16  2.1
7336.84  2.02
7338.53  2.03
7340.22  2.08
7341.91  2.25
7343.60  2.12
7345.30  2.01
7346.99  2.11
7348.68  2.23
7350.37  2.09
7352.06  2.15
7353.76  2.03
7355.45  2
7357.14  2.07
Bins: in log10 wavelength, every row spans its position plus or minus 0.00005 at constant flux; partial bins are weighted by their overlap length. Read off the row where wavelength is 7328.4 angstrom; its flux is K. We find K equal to 2.24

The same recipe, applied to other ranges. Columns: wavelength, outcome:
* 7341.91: 2.25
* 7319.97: 2.06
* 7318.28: 2.09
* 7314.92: 2.1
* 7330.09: 2.09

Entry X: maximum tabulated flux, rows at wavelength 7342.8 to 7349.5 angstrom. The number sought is 2.23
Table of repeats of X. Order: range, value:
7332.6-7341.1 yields 2.1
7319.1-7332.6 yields 2.24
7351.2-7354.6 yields 2.15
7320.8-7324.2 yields 2.08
